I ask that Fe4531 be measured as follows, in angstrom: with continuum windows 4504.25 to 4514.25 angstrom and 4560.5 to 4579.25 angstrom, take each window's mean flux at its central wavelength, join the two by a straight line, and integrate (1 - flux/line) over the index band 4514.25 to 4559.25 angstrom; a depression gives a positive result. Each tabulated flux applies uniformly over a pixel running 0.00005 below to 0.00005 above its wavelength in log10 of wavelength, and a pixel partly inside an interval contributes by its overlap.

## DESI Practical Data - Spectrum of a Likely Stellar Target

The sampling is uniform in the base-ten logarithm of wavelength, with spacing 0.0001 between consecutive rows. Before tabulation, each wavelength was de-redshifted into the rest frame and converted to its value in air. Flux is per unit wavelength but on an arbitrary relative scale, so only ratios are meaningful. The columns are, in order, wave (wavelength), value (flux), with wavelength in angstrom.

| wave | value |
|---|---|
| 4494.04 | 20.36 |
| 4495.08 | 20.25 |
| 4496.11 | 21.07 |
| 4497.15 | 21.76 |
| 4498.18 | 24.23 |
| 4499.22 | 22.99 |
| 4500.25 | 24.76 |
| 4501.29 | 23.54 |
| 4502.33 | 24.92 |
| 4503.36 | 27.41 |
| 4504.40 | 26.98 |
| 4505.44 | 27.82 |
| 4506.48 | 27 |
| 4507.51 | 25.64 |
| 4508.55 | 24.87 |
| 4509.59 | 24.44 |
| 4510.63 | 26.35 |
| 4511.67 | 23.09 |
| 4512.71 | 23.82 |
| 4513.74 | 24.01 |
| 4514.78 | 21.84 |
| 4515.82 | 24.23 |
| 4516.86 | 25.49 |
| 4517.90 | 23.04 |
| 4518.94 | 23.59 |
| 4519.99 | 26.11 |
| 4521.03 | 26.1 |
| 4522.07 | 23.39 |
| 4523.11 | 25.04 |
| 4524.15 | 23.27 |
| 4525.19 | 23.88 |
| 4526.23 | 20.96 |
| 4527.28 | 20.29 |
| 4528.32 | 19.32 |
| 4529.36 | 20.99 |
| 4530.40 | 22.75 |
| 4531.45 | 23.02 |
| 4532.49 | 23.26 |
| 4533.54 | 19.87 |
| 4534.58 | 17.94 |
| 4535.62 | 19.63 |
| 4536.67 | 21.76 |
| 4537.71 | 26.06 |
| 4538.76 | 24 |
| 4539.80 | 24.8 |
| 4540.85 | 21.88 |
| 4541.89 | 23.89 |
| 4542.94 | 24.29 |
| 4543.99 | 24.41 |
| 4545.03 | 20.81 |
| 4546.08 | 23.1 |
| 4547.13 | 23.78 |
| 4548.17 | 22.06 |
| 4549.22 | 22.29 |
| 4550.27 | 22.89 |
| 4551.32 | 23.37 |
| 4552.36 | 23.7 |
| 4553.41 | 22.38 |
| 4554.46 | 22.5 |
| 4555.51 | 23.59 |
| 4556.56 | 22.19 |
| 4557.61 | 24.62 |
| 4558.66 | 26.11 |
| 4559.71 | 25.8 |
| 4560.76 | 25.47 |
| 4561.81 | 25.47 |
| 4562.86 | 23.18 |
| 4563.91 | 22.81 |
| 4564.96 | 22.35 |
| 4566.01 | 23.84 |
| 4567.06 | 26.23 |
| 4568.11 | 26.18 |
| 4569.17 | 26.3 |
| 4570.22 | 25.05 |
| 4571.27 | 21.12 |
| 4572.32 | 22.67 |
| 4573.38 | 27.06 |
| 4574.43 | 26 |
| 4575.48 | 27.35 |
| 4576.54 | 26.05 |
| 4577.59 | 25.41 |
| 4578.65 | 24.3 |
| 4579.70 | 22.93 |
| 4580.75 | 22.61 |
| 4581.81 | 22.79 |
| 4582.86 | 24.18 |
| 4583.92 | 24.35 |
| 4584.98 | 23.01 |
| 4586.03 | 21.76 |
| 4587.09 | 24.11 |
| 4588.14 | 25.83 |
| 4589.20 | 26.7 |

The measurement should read 3.79 angstrom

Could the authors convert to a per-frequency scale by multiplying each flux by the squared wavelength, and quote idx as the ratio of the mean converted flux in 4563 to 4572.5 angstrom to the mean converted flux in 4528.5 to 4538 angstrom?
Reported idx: 1.14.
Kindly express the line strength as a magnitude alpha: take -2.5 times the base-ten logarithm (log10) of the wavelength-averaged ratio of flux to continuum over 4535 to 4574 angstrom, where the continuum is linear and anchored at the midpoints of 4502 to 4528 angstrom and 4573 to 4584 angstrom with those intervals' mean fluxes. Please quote 0.044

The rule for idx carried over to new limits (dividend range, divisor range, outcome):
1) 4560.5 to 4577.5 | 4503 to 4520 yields 1.02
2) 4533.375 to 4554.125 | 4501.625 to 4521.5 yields 0.92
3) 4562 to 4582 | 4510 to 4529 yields 1.06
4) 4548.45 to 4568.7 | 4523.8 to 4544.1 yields 1.09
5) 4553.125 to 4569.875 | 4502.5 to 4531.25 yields 1.03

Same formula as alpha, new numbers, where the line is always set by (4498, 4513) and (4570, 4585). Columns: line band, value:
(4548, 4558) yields 0.08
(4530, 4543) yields 0.11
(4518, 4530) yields 0.09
